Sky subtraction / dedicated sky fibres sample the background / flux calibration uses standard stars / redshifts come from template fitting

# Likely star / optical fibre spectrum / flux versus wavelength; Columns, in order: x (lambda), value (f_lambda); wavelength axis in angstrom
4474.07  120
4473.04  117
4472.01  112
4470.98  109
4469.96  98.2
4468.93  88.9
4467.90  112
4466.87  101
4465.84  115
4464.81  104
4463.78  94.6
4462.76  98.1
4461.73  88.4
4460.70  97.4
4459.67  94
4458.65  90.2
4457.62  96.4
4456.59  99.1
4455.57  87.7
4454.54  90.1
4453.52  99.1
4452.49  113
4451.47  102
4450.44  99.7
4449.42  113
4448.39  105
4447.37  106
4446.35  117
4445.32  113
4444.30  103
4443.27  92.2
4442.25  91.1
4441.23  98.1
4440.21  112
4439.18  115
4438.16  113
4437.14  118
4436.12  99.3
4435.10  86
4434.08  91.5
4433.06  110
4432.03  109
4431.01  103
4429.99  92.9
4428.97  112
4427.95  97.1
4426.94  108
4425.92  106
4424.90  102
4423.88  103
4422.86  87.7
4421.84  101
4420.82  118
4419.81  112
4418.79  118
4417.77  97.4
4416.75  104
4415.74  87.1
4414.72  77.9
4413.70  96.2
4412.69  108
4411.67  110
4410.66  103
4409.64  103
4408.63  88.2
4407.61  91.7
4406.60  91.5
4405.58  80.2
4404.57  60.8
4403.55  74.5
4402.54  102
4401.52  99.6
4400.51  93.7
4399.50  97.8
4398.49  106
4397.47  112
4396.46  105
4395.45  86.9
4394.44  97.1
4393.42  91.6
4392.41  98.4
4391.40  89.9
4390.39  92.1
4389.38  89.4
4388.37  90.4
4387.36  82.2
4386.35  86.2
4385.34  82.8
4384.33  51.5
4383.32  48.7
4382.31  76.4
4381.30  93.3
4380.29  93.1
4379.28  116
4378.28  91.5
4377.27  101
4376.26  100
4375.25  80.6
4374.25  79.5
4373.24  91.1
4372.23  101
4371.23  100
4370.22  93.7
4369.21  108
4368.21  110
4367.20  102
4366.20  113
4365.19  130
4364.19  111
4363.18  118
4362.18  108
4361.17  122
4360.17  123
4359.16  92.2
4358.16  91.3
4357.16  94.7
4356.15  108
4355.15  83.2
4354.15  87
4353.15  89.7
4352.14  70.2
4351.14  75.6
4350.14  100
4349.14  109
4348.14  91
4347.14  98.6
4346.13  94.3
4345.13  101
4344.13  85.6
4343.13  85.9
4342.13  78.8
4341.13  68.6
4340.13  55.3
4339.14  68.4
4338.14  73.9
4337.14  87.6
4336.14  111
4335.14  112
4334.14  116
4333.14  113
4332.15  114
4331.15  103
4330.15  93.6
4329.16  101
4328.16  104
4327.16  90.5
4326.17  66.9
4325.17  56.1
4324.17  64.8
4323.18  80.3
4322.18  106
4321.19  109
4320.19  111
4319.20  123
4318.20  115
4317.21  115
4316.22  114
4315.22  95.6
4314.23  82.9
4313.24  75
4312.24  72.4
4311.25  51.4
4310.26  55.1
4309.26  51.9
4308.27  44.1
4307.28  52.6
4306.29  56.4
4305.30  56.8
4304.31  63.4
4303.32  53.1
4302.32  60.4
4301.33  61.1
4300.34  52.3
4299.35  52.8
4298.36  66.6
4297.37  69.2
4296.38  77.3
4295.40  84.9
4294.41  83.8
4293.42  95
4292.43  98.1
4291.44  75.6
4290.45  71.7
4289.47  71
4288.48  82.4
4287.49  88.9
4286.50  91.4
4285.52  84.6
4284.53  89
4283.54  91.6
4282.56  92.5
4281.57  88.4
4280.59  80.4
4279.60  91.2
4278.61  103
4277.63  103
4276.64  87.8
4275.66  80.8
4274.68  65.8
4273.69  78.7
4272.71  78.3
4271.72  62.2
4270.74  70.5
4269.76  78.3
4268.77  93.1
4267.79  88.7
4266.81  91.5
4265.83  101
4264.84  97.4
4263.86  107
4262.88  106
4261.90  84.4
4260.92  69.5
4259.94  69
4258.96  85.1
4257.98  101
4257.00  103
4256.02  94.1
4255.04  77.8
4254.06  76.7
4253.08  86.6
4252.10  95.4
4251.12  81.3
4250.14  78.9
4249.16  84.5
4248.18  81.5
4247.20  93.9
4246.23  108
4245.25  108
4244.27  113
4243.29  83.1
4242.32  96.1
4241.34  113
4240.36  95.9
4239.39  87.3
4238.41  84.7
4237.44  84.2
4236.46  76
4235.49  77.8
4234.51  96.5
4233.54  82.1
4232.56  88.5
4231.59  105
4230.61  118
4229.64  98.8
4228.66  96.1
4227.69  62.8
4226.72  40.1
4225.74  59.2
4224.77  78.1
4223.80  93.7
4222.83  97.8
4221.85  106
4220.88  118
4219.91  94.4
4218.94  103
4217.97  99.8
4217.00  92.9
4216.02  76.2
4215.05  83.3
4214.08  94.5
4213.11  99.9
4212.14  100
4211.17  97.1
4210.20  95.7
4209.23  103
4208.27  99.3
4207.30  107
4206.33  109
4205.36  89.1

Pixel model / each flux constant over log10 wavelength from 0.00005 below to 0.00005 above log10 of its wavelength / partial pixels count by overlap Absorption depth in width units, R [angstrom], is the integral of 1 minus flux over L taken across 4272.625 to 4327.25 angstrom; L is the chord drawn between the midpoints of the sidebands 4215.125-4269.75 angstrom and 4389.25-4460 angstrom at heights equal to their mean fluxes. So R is 8.02 angstrom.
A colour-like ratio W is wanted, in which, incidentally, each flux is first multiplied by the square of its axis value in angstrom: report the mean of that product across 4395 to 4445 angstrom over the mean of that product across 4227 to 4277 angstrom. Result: 1.22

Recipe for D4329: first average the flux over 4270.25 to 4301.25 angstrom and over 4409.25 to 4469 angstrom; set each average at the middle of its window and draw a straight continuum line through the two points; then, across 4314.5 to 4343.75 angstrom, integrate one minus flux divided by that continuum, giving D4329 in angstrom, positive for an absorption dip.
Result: -2.5 angstrom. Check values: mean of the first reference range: 80.7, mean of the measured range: 94.1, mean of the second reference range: 102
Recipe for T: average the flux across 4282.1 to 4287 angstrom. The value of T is 89.9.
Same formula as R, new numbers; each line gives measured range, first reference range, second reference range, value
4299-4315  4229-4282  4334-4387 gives 5.6 angstrom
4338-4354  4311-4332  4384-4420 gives 1.5 angstrom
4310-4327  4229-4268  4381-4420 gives 0.6 angstrom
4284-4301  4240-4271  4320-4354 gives 2.3 angstrom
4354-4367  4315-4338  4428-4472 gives -0.8 angstrom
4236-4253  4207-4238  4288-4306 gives -1.3 angstrom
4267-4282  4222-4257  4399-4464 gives 1.2 angstrom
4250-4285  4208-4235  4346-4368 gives 3.0 angstrom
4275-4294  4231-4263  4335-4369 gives 0.9 angstrom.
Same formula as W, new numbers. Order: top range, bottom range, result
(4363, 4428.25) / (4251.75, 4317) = 1.27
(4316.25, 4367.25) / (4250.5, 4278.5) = 1.16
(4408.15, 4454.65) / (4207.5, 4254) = 1.23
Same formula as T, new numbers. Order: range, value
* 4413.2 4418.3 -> 92.5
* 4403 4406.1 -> 72.3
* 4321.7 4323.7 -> 92.7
